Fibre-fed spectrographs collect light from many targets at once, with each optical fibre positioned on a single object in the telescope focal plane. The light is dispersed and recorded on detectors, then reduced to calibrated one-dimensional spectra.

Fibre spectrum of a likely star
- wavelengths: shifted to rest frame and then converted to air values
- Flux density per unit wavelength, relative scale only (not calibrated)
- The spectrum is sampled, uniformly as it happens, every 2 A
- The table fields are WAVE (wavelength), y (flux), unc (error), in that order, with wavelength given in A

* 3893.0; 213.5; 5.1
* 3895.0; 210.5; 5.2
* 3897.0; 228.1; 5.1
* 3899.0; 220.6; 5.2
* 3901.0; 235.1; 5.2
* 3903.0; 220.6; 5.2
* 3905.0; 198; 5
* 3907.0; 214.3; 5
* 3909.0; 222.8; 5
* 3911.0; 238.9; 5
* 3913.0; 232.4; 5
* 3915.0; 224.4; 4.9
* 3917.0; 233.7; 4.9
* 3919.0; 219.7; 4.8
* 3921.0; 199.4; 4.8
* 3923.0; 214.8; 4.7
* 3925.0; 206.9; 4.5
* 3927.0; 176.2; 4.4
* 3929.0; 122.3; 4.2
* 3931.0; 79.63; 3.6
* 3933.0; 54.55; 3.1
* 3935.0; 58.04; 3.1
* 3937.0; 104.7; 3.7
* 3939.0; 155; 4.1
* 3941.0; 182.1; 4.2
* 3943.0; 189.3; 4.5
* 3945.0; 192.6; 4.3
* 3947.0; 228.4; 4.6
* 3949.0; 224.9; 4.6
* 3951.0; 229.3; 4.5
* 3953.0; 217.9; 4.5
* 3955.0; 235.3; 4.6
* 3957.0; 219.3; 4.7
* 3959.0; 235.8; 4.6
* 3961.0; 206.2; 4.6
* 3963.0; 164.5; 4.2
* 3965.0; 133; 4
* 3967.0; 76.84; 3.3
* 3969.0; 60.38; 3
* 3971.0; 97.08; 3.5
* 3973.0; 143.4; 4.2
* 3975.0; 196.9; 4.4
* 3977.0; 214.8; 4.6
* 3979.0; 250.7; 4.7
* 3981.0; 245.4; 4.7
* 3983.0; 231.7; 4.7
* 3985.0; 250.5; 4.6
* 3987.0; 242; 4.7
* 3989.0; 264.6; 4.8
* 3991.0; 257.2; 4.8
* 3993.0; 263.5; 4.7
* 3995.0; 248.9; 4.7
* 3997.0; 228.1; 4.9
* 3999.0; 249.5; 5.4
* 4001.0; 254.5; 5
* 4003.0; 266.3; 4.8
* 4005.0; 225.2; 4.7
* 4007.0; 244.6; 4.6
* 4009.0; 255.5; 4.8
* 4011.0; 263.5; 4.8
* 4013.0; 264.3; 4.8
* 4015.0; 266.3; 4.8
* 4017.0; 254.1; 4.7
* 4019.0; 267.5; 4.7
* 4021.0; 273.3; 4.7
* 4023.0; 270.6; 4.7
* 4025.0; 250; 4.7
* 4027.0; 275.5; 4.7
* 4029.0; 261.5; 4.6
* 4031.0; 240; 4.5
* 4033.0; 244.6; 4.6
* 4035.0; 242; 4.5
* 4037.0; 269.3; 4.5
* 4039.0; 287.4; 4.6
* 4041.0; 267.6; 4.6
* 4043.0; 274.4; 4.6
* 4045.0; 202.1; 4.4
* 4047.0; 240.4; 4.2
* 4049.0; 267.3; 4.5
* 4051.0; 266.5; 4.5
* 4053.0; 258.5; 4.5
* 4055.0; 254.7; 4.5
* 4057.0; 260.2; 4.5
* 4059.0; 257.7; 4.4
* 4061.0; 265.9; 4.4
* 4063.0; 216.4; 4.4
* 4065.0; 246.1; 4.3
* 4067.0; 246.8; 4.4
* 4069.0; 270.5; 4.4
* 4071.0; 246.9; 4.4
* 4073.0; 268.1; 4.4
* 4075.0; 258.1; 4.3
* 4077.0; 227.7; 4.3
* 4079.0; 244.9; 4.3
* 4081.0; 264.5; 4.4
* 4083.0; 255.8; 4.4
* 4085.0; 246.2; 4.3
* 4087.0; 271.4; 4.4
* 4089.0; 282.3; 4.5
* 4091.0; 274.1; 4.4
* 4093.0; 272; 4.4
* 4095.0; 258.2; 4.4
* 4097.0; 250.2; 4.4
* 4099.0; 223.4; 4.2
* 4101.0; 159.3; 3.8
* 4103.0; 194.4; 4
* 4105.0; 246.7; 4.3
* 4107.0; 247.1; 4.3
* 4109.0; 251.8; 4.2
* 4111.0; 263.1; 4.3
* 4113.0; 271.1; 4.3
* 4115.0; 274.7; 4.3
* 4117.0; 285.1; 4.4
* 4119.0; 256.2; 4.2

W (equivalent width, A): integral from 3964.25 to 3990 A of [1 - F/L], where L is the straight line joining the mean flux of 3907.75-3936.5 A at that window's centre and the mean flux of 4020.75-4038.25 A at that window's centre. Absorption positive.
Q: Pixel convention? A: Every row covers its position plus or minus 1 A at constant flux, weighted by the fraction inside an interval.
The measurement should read 4.0 A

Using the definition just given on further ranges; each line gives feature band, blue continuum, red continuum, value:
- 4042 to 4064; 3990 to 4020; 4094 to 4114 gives -0.5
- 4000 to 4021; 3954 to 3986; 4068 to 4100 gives -4.6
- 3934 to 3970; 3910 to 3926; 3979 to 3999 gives 9.4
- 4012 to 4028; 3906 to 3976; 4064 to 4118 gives -3.6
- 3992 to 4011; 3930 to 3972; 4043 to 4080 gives -4.6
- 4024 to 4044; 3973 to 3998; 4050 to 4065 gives -1.0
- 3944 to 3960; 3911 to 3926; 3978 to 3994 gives 0.8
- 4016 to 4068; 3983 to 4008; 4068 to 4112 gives -1.5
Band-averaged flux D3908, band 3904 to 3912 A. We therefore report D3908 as 218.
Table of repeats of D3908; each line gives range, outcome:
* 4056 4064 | 250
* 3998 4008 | 248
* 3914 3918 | 229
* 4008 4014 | 261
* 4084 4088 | 259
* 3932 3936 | 56.3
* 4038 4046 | 258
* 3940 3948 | 198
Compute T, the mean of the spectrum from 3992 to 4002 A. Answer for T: 249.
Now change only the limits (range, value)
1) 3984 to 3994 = 256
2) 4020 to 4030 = 266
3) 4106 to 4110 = 249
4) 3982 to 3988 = 241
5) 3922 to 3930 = 180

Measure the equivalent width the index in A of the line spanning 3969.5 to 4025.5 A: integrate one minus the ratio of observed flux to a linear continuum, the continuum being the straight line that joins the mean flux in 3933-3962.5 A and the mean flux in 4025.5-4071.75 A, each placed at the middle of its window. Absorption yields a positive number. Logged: -4.6 A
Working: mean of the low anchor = 186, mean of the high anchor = 255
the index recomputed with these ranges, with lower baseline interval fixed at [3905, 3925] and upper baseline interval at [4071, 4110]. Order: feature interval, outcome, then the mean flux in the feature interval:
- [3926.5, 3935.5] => 5.12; 96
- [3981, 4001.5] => -1.48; 249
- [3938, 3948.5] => 1.57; 191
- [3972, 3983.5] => 0.85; 213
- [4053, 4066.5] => -0.46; 251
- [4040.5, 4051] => -0.47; 251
